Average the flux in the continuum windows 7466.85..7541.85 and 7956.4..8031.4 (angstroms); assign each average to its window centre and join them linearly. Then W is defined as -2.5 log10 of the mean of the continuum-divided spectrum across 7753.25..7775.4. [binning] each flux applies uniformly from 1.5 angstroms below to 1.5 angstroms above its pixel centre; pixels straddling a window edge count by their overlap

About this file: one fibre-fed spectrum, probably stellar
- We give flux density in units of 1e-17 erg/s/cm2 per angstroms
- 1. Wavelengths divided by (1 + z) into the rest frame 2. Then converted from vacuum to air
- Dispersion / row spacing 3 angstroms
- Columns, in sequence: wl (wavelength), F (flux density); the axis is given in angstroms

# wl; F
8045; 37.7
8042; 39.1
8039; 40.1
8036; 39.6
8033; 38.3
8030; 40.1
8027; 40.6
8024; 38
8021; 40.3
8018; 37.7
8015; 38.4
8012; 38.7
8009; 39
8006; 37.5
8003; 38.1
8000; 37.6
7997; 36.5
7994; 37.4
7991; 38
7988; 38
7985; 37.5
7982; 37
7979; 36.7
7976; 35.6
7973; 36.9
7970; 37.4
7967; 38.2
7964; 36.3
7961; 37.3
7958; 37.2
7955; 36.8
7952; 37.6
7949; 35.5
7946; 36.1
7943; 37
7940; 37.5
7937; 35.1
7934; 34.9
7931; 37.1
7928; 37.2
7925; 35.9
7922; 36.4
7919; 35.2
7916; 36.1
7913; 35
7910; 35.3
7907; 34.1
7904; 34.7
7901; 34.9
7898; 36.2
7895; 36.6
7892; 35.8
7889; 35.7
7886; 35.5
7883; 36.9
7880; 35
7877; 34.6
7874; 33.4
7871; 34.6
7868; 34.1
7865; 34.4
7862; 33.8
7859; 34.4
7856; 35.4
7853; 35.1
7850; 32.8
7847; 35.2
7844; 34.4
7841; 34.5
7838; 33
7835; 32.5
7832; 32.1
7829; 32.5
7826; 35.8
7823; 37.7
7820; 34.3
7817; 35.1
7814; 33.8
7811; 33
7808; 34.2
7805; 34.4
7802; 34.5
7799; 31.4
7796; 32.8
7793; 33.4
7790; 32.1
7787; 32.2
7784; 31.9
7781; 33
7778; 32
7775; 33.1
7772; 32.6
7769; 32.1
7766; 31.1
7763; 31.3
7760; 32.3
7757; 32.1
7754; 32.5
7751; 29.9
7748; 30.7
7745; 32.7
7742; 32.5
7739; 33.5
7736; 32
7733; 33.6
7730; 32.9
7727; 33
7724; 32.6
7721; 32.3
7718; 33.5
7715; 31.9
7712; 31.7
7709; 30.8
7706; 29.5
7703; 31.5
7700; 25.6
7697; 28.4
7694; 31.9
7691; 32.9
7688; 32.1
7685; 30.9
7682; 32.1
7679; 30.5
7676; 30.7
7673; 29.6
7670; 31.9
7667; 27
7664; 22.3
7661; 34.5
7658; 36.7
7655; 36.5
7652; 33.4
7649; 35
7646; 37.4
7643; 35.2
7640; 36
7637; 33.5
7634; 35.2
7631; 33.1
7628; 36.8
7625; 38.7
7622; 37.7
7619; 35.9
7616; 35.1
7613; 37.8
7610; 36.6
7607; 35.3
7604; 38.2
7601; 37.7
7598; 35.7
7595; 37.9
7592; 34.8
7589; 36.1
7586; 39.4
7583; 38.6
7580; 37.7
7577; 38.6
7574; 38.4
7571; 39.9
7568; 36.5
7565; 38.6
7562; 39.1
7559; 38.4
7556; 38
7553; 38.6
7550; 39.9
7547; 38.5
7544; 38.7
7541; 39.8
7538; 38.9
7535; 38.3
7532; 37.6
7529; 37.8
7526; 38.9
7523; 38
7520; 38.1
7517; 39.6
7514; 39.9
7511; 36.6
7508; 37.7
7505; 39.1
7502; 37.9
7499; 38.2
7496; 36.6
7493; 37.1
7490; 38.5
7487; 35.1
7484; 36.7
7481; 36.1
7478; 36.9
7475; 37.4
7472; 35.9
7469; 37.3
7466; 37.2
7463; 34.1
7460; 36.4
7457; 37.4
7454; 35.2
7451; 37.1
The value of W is 0.18 mag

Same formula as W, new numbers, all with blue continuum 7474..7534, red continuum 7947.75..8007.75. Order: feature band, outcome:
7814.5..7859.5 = 0.09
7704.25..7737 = 0.17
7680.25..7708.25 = 0.22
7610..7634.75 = 0.04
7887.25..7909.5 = 0.05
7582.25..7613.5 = 0.02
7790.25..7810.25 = 0.12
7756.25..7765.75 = 0.18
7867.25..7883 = 0.08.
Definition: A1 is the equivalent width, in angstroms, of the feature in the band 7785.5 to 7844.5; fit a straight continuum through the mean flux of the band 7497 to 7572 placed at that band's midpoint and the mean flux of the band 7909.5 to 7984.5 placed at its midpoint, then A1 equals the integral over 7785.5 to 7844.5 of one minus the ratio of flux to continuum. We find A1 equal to 5.5 angstroms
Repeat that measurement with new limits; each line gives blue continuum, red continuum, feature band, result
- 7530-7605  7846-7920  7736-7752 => 2.0 angstroms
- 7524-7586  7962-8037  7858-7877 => 2.0 angstroms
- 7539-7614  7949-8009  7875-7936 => 2.8 angstroms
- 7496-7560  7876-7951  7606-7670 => 5.1 angstroms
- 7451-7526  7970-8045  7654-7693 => 6.5 angstroms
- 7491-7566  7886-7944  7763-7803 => 4.7 angstroms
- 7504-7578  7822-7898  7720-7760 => 4.2 angstroms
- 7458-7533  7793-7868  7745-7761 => 1.5 angstroms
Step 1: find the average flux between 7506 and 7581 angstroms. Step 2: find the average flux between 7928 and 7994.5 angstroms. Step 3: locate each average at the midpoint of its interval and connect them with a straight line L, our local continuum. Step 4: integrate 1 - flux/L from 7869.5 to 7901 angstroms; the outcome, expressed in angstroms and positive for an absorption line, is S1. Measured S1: 1.49 angstroms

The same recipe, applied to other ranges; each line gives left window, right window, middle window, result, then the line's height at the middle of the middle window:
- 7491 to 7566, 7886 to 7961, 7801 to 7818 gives 1.2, 36.7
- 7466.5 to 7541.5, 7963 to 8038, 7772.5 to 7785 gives 1.8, 37.9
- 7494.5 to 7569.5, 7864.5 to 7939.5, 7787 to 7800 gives 1.4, 36.3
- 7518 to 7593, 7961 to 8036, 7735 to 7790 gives 8.7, 38.1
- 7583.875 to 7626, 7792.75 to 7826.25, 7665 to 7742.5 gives 9.4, 35.6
